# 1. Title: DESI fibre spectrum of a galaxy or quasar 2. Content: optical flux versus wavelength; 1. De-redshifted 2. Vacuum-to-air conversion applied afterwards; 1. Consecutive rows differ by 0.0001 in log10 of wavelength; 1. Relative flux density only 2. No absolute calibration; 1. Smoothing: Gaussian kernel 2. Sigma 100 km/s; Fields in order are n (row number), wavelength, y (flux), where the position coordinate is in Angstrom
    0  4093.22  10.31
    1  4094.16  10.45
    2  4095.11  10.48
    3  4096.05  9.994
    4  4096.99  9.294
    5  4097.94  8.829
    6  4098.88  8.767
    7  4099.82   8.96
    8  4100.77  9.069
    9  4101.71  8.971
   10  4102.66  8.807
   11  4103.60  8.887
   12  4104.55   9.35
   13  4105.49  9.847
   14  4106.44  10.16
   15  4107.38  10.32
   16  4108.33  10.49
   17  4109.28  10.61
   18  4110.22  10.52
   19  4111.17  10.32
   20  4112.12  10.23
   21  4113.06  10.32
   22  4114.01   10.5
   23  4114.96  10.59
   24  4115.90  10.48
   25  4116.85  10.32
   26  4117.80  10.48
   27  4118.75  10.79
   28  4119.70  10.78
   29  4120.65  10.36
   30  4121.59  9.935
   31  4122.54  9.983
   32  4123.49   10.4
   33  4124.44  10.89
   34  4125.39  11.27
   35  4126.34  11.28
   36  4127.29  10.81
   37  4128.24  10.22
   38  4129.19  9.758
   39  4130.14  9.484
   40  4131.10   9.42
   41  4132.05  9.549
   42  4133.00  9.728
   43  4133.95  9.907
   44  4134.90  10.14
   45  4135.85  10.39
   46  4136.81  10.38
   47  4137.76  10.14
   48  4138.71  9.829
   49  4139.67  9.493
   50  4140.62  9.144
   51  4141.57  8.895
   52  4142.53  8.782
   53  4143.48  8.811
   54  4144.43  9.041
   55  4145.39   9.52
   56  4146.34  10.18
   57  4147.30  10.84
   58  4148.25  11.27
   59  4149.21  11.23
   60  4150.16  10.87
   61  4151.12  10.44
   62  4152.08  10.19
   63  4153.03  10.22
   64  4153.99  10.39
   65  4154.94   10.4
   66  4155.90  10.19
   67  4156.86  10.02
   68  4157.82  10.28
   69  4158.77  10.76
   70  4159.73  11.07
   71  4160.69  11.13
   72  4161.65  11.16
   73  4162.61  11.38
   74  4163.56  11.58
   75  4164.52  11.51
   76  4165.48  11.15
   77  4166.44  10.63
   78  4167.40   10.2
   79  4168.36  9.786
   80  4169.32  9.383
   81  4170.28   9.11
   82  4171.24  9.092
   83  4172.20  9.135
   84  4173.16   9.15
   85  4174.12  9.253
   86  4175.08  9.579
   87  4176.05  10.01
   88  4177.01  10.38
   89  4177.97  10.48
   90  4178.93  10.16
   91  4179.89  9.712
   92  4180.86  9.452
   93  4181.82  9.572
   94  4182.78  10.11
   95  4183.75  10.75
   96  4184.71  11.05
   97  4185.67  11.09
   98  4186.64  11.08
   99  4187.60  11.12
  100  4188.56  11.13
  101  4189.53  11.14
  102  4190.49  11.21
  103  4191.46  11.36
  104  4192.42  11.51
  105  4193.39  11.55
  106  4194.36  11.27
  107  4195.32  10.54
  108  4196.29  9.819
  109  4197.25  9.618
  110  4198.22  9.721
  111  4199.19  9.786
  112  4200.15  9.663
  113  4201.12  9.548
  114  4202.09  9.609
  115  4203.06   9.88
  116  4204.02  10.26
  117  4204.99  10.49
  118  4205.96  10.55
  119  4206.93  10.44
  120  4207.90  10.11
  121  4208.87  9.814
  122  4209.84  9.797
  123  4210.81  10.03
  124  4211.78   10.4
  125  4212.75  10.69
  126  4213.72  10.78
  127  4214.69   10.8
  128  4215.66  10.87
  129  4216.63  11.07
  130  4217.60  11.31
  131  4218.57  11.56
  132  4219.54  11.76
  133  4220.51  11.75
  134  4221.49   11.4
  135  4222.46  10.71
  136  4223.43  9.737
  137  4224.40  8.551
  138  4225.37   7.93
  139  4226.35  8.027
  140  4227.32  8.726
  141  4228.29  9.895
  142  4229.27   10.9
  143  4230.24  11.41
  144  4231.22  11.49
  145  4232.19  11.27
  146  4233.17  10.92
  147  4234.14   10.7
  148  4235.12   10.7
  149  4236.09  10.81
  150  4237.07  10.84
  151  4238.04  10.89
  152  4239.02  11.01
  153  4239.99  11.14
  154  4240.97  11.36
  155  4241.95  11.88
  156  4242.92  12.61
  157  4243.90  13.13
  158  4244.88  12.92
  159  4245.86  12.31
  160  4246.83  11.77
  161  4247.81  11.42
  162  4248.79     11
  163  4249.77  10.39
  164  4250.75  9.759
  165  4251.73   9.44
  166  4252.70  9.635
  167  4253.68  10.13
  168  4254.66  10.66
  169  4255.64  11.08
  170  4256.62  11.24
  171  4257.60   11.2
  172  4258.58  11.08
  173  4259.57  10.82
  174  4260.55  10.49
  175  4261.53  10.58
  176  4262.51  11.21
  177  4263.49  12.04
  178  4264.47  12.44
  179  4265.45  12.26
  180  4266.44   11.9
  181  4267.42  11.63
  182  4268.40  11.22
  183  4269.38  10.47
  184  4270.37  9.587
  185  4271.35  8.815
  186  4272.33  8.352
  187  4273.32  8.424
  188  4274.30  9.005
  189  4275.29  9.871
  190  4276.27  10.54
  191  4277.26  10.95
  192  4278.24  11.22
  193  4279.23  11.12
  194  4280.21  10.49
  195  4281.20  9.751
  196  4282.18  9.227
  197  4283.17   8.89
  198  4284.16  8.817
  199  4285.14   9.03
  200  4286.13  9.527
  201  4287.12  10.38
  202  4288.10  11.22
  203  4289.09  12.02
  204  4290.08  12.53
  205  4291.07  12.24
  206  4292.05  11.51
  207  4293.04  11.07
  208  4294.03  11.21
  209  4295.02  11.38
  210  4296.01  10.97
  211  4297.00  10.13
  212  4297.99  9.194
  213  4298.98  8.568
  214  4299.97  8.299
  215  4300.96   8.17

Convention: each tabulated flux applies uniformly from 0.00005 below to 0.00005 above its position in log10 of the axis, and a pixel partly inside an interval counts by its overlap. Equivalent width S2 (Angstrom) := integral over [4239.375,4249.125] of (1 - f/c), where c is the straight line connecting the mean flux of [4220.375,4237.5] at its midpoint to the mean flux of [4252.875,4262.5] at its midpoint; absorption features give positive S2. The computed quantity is -1.3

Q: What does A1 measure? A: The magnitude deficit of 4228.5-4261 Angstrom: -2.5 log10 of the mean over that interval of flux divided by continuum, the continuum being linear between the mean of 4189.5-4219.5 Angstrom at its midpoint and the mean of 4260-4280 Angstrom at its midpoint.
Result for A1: -0.05 mag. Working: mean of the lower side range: 10.5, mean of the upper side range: 10.6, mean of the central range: 11.1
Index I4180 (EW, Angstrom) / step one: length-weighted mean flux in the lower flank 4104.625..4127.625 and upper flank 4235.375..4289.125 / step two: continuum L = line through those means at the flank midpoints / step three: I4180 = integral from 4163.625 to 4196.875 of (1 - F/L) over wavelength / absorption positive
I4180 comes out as 0.6 Angstrom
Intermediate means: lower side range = 10.5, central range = 10.4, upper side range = 10.7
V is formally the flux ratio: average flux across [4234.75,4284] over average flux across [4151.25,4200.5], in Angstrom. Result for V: 1.0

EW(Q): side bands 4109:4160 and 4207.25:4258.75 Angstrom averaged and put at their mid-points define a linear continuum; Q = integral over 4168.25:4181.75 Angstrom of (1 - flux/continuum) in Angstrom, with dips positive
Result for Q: 1.1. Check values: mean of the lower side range 10.2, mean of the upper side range 10.8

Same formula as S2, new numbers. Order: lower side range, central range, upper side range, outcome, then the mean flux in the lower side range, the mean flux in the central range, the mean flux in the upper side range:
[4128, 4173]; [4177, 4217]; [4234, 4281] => 0.1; 10.1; 10.4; 10.9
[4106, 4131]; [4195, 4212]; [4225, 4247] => 1.3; 10.4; 9.99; 11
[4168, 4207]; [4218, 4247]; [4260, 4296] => -1.5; 10.2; 10.9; 10.6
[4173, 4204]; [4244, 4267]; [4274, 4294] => -1.5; 10.3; 11.2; 10.5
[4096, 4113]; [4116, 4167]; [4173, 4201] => -1.7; 9.64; 10.3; 10.4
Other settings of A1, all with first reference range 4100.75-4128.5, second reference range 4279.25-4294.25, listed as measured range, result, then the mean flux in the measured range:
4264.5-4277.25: 0.02 mag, 10.3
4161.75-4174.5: 0.02 mag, 10.1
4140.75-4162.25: 0.01 mag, 10.2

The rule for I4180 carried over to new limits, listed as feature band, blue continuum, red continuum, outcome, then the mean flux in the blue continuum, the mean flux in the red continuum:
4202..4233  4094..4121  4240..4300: 0.2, 9.95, 10.7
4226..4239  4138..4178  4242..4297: 0.0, 10.1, 10.8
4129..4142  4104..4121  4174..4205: 0.8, 10.3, 10.4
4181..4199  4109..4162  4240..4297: -0.4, 10.2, 10.8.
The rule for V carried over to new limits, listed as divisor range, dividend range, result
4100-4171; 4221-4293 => 1.05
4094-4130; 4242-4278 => 1.08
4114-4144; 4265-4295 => 1.04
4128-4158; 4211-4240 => 1.06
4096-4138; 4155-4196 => 1.04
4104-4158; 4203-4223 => 1.05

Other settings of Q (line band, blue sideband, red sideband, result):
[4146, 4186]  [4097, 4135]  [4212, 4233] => -0.3 Angstrom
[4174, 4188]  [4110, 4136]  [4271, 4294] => 0.0 Angstrom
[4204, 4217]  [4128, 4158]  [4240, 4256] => 0.4 Angstrom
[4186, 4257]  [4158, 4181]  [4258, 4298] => -1.9 Angstrom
